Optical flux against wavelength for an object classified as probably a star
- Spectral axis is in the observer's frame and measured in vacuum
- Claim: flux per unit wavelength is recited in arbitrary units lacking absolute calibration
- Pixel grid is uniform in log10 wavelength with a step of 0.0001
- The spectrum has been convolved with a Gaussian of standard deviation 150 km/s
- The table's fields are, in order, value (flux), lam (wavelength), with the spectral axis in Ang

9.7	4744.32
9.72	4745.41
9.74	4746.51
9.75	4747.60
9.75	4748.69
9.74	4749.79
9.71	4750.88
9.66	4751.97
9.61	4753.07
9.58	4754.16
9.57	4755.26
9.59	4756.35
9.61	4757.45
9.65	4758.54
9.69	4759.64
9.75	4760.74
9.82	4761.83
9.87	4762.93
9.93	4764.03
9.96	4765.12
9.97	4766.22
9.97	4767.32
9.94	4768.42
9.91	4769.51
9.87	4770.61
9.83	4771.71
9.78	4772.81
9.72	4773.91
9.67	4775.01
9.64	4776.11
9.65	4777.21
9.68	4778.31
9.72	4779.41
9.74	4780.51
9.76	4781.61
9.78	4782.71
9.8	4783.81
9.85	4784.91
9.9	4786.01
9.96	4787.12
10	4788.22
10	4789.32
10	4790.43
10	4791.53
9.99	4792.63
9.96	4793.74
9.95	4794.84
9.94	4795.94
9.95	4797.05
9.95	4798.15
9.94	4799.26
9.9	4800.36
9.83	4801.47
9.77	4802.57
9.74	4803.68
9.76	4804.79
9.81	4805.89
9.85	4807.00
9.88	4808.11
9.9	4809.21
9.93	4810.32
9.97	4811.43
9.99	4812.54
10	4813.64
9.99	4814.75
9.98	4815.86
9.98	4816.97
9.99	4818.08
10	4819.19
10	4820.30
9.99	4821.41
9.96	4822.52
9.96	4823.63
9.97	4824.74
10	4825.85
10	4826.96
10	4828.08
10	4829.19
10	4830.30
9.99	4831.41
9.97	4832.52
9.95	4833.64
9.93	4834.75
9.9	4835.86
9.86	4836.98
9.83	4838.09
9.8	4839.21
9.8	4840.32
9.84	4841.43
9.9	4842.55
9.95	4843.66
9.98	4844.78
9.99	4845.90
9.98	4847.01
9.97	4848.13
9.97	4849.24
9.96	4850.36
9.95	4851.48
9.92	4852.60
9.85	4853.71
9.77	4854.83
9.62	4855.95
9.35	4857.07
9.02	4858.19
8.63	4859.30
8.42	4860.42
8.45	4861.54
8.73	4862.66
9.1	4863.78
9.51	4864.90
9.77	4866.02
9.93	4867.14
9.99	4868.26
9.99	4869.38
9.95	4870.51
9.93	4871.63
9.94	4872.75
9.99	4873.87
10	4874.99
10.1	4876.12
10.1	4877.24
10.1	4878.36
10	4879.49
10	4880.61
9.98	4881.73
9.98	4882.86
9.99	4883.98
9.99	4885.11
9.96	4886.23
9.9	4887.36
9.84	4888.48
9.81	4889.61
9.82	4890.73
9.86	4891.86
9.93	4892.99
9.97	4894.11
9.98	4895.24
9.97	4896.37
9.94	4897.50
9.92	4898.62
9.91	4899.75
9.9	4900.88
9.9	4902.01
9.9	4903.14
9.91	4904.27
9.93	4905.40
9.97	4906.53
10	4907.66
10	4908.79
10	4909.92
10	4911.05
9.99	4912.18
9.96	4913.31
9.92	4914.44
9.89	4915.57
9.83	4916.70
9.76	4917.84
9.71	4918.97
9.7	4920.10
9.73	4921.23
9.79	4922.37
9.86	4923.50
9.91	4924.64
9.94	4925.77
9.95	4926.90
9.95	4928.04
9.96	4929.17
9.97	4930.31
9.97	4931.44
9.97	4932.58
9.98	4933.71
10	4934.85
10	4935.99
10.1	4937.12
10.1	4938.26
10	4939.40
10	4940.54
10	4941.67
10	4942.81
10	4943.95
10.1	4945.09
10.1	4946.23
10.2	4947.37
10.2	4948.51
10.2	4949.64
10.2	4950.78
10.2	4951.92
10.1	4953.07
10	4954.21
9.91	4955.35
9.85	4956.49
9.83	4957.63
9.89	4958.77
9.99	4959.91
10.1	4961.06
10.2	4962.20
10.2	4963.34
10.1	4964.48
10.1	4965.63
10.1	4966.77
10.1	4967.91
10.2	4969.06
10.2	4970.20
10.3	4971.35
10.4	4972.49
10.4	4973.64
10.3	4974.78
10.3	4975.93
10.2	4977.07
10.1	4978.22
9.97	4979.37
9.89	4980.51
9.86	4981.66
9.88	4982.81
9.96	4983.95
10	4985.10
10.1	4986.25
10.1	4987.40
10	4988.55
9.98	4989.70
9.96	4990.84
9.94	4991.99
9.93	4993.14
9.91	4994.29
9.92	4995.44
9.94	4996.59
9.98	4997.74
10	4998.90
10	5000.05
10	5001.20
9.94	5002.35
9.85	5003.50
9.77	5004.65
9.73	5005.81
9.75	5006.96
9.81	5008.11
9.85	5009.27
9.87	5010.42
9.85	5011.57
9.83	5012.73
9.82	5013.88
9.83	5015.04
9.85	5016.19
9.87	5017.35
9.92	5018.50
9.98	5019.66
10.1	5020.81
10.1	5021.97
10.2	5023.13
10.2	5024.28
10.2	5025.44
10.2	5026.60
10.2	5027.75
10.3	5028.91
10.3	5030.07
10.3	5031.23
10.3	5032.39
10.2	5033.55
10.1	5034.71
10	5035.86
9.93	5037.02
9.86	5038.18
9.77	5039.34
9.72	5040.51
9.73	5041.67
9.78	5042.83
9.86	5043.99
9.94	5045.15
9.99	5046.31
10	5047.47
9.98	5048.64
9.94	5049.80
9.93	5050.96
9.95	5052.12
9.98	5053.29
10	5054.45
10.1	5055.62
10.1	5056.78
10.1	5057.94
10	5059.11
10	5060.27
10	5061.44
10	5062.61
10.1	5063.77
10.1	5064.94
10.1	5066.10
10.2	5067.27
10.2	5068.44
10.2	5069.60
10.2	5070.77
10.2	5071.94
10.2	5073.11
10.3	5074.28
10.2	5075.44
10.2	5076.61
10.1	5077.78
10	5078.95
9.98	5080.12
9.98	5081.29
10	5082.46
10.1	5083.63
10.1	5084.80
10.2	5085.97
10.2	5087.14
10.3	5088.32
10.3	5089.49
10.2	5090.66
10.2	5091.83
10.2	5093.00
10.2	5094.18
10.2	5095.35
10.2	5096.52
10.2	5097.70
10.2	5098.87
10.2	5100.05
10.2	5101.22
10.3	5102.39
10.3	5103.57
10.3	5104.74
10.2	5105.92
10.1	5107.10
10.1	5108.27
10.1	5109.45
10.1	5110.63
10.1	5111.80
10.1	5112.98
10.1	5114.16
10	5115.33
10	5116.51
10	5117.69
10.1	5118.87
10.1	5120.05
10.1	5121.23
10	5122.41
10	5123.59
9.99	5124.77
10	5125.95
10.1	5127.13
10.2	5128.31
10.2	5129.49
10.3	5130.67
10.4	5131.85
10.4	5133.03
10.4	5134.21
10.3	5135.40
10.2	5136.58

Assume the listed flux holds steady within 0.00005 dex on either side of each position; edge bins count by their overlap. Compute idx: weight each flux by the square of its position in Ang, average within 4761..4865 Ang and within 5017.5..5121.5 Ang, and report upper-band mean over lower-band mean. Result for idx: 1.1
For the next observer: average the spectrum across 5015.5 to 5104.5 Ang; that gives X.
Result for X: 10.1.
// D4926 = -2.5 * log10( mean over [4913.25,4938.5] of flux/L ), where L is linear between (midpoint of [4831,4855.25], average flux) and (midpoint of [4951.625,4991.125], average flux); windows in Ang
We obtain 0.01 mag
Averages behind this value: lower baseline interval 9.91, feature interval 9.91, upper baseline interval 10.1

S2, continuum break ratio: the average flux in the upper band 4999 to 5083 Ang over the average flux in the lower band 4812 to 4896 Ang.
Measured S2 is 1.02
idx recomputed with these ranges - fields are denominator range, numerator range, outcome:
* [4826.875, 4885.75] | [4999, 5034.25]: 1.09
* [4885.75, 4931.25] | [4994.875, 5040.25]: 1.05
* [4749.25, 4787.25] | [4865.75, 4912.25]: 1.07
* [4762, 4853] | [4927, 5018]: 1.08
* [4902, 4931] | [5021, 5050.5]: 1.06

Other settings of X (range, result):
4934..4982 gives 10.1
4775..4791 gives 9.82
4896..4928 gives 9.9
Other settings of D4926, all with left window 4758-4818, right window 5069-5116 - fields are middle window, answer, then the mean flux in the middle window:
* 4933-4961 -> 0.00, 10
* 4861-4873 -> 0.04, 9.56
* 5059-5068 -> 0.01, 10.1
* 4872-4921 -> 0.00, 9.94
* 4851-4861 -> 0.06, 9.39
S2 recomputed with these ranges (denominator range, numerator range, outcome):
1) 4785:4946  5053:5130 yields 1.03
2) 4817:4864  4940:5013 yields 1.03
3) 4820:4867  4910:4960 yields 1.03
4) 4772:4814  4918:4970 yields 1.02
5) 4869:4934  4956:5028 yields 1.01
